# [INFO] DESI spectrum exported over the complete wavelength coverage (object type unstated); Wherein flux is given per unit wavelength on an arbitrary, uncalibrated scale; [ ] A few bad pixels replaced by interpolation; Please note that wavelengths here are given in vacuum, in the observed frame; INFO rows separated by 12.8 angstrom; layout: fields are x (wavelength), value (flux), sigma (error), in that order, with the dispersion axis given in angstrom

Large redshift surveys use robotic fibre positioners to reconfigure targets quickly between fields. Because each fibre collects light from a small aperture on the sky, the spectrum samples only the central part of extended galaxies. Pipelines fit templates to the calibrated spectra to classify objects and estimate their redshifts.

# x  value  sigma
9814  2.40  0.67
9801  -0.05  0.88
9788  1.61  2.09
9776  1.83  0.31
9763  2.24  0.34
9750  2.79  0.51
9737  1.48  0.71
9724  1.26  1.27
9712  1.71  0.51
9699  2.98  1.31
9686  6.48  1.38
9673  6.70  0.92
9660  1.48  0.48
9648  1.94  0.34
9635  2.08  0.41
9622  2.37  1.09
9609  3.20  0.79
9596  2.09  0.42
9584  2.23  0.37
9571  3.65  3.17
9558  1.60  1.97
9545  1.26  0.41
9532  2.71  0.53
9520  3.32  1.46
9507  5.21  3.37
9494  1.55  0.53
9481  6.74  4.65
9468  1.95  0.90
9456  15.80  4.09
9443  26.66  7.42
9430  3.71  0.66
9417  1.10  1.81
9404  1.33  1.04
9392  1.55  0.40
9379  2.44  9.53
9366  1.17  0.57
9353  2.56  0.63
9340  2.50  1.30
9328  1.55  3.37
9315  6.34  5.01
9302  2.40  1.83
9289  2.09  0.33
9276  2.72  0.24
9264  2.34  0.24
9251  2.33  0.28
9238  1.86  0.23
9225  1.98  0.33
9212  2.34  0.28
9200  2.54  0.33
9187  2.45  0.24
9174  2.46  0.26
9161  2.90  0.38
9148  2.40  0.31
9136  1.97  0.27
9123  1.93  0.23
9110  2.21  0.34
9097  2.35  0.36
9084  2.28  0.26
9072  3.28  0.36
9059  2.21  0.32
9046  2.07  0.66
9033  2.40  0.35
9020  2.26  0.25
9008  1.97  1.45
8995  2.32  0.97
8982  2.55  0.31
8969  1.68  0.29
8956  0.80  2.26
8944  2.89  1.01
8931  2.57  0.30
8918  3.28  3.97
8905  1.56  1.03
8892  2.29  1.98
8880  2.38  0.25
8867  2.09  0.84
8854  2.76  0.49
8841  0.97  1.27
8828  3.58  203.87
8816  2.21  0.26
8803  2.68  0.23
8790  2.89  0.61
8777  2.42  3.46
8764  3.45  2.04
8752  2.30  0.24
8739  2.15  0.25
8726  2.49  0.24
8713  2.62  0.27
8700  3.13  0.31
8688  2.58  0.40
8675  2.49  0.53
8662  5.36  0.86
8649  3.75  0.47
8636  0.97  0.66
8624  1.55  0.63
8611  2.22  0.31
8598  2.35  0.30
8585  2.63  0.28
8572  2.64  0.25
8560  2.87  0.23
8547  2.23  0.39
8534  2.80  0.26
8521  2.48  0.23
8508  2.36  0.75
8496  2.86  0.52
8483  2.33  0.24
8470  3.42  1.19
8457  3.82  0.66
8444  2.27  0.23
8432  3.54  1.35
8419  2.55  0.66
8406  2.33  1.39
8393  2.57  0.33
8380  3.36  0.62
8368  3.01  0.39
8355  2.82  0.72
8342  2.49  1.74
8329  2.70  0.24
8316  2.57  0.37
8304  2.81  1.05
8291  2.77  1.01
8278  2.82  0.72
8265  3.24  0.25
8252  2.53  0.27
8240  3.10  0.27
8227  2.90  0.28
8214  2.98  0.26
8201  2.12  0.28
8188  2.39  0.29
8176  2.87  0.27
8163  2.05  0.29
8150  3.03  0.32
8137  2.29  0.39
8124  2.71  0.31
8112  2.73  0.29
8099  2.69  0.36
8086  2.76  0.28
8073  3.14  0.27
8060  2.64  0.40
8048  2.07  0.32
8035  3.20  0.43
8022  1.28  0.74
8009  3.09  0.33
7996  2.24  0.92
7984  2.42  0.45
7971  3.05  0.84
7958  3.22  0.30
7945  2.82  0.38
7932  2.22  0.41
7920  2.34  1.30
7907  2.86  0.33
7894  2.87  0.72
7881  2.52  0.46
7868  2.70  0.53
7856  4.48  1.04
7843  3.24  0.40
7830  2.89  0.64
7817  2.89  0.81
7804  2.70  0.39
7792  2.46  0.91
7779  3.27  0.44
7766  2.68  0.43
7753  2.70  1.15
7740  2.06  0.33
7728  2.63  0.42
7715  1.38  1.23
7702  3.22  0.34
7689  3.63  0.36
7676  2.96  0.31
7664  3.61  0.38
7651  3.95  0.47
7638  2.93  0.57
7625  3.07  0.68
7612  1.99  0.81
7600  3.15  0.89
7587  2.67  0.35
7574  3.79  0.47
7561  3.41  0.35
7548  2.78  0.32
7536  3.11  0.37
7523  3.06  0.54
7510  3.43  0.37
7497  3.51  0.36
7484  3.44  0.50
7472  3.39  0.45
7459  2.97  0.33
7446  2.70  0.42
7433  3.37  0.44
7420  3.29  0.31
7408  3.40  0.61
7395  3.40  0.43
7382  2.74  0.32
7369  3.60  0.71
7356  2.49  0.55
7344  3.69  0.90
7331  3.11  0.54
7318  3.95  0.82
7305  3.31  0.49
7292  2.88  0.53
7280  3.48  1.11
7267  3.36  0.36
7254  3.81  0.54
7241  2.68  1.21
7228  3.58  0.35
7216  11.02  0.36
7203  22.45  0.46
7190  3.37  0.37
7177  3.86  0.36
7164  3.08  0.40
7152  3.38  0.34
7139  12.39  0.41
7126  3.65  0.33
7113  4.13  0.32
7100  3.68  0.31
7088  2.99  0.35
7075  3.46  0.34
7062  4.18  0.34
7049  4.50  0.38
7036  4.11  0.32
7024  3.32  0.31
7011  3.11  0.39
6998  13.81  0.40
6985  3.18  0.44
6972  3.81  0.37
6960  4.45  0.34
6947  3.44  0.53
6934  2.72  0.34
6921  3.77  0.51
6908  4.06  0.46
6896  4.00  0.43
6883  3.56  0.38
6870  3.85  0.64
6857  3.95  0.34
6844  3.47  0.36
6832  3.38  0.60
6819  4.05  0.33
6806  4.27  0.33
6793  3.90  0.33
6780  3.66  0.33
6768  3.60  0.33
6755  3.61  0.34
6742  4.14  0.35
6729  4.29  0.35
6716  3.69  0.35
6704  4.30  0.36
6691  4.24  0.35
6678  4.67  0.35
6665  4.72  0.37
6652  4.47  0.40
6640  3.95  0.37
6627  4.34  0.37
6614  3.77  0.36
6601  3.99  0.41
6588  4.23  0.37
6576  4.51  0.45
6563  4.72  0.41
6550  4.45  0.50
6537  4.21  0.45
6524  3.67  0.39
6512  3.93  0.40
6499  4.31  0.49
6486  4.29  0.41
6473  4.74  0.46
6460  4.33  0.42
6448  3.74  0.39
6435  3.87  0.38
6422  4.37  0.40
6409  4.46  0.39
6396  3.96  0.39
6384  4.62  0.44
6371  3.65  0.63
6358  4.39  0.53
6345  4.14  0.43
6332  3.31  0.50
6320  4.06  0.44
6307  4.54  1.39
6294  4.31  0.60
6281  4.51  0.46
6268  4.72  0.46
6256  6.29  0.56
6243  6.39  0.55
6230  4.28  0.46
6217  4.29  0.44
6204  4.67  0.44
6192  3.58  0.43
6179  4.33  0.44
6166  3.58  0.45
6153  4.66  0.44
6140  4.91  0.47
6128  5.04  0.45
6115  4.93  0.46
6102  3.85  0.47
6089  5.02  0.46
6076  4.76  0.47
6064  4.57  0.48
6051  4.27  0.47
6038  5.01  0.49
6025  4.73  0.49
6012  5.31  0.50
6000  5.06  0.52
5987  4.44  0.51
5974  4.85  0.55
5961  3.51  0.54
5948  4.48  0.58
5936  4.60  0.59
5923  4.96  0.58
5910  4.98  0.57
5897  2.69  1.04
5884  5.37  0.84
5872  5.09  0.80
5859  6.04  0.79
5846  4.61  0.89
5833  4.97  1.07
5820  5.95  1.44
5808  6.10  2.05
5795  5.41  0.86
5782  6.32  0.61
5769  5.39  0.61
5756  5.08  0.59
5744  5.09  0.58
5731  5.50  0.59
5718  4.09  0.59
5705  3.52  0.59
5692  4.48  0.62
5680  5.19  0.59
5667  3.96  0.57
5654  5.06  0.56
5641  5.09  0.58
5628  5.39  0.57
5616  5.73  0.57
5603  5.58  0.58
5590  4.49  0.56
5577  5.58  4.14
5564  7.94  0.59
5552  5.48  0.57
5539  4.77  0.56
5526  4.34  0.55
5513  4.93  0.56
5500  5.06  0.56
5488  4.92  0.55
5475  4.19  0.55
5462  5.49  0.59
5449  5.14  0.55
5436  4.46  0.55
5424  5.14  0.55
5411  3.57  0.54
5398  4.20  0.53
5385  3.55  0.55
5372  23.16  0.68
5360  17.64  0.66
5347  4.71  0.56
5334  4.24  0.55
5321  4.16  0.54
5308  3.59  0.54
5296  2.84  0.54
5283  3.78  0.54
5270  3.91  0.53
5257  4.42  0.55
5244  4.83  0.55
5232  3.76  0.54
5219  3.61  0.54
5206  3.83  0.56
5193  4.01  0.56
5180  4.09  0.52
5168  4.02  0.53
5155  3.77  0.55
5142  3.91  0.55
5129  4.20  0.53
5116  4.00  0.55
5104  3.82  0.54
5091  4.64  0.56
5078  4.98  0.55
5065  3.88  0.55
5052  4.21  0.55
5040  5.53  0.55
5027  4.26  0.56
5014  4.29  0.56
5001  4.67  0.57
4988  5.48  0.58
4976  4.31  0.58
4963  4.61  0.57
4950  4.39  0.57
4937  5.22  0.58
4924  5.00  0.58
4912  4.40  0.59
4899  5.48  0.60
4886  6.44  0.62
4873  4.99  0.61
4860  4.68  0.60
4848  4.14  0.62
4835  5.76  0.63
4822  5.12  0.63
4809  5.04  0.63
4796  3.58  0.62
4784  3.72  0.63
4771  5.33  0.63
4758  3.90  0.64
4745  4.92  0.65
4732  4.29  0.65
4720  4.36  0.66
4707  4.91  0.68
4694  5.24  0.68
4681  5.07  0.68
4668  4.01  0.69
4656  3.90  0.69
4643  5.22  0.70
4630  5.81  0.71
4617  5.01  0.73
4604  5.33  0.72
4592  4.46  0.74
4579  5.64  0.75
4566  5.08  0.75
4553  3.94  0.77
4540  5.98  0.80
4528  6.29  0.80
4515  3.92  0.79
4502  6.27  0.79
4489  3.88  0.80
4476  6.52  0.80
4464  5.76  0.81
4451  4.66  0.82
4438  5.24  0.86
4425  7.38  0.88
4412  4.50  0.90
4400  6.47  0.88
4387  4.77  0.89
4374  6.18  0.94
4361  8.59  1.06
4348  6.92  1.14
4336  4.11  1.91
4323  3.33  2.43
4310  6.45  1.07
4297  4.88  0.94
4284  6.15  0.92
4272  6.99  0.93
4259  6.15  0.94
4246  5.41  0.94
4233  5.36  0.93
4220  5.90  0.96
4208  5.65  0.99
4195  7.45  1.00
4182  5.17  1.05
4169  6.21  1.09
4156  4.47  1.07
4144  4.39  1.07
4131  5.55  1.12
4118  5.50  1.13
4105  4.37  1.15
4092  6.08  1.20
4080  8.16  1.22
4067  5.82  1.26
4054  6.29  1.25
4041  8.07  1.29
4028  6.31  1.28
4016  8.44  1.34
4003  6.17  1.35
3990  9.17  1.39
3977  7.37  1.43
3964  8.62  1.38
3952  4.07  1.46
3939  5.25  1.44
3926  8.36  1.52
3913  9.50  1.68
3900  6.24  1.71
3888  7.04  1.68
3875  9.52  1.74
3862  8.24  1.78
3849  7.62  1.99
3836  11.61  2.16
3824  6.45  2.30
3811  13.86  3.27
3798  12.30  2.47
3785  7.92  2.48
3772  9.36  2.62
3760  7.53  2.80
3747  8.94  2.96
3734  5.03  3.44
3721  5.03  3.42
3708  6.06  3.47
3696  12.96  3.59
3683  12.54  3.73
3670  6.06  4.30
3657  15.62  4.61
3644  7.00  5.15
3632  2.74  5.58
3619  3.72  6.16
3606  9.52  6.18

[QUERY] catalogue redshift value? 0.44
